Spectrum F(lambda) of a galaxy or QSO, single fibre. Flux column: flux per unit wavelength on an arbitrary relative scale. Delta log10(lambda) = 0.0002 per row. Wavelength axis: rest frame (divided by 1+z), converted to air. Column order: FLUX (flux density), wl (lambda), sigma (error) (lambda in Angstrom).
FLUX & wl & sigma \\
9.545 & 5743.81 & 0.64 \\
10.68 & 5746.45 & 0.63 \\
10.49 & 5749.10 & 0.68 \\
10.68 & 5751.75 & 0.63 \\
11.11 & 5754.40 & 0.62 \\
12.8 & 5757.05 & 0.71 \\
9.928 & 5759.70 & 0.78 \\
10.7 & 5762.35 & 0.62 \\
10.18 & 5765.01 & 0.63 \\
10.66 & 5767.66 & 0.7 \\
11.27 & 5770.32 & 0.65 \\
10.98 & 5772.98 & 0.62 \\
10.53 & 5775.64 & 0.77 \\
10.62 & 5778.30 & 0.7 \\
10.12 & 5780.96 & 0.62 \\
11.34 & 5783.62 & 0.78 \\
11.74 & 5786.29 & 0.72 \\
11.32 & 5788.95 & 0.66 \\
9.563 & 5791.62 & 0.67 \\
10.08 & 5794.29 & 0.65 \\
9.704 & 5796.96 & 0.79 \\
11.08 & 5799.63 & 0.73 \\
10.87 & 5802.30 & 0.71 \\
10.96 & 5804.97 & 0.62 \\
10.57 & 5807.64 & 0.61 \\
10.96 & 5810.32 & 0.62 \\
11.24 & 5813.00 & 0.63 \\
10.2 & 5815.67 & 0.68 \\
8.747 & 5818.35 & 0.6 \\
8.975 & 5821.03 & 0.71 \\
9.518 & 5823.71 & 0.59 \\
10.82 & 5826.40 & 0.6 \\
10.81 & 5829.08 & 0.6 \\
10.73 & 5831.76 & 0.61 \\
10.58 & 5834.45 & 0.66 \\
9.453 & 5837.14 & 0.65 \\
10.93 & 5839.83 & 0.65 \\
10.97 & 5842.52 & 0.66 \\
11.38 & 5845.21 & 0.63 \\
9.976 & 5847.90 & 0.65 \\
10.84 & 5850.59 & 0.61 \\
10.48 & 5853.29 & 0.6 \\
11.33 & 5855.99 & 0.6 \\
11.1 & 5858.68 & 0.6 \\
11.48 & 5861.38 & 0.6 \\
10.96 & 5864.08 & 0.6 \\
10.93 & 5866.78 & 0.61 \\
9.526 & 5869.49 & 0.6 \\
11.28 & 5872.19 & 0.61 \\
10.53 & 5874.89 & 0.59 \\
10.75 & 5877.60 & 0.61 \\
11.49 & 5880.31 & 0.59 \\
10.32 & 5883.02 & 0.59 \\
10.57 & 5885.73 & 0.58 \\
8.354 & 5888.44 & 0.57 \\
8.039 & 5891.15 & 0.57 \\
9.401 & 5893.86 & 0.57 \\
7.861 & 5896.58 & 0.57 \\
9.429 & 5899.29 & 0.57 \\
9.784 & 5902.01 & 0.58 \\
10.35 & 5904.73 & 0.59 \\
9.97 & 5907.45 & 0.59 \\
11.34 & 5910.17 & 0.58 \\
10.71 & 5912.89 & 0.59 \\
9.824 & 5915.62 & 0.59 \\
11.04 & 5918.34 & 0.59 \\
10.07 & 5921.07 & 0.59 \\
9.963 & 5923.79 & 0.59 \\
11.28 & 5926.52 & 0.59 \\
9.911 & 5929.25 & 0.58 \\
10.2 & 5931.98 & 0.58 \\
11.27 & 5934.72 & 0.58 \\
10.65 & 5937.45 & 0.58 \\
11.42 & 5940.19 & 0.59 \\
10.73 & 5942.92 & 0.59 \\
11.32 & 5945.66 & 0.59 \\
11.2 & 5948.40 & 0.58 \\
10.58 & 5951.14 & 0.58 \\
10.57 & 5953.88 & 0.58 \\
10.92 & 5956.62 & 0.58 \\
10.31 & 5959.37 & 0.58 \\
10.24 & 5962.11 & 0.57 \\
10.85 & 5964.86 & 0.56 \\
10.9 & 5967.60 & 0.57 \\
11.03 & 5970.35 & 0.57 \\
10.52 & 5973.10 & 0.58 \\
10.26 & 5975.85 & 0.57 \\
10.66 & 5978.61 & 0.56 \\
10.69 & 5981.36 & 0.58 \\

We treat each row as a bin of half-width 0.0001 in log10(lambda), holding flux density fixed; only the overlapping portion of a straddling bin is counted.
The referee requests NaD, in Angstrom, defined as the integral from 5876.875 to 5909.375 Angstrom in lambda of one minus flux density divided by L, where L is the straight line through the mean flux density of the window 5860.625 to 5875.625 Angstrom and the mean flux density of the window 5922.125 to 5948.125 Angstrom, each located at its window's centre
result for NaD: 3.2 Angstrom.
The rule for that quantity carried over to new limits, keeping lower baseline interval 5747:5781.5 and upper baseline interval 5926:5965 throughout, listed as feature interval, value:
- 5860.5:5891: 0.89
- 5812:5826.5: 1.30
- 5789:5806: 0.54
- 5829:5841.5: 0.34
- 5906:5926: 0.56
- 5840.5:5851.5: -0.03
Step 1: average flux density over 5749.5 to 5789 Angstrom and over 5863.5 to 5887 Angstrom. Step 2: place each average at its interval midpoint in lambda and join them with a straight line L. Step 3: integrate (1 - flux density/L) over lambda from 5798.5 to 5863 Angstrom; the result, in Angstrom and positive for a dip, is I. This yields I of 1.2 Angstrom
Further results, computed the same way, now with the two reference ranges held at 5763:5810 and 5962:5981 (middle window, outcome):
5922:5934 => 0.3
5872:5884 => -0.2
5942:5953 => -0.3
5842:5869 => -0.6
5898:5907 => 0.7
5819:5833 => 0.8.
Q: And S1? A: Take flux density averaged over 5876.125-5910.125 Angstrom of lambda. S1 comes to 9.76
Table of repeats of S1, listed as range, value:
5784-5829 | 10.4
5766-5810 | 10.7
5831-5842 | 10.4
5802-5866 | 10.6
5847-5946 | 10.4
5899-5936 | 10.4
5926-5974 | 10.8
